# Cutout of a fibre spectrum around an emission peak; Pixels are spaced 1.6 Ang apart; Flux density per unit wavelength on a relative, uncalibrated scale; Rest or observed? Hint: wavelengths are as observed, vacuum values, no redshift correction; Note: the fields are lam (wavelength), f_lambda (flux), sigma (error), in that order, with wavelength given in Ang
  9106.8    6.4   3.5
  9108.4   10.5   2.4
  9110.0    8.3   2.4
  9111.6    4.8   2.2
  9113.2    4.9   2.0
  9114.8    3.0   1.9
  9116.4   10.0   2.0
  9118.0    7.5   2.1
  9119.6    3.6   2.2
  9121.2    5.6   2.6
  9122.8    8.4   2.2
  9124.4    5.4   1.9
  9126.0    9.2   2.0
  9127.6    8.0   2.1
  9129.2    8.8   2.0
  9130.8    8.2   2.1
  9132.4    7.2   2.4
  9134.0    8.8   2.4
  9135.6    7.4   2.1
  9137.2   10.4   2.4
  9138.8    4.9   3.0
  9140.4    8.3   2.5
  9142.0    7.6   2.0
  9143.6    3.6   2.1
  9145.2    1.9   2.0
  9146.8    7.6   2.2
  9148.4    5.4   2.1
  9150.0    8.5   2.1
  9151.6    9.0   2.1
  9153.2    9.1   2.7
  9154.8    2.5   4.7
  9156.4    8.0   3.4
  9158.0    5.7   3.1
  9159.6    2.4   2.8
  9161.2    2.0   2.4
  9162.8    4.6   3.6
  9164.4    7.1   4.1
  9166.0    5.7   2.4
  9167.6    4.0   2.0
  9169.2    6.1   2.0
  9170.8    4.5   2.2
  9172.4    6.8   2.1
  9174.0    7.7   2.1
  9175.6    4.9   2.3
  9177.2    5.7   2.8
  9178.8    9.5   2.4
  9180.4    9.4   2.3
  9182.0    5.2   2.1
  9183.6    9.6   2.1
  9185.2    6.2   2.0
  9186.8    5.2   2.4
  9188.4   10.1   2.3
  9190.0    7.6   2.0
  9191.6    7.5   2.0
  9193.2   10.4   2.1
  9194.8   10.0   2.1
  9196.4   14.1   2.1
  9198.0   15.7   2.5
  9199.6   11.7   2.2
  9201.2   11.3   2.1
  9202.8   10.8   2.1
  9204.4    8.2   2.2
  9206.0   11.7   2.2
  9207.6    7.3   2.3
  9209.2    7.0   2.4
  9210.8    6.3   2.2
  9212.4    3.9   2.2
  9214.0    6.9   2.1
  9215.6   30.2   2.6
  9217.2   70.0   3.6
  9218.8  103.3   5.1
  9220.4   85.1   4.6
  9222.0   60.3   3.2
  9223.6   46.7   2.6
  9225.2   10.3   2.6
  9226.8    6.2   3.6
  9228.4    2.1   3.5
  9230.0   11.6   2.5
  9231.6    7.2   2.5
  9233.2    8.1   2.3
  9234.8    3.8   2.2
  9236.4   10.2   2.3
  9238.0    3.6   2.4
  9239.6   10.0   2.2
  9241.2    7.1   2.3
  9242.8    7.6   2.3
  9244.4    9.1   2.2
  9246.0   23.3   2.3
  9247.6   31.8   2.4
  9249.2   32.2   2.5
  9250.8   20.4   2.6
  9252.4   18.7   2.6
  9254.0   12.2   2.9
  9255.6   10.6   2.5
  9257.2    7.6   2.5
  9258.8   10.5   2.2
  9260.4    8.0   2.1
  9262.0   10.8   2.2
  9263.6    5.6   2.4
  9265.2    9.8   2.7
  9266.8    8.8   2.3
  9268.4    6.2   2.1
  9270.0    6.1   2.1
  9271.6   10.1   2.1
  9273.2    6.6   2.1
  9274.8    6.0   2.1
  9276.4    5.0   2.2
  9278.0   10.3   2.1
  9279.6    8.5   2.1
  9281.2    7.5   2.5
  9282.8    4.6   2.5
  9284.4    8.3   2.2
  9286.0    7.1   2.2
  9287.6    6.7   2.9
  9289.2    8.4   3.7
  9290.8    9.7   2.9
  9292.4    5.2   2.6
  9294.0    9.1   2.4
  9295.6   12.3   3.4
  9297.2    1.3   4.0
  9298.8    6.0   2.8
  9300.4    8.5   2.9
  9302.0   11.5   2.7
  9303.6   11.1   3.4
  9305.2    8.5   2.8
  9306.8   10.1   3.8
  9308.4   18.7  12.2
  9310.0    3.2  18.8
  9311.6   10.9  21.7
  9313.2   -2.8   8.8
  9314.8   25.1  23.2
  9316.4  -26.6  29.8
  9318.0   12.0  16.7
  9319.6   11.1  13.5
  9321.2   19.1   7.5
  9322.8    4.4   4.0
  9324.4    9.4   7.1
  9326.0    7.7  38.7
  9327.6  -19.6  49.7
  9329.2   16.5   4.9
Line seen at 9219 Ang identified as Halpha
